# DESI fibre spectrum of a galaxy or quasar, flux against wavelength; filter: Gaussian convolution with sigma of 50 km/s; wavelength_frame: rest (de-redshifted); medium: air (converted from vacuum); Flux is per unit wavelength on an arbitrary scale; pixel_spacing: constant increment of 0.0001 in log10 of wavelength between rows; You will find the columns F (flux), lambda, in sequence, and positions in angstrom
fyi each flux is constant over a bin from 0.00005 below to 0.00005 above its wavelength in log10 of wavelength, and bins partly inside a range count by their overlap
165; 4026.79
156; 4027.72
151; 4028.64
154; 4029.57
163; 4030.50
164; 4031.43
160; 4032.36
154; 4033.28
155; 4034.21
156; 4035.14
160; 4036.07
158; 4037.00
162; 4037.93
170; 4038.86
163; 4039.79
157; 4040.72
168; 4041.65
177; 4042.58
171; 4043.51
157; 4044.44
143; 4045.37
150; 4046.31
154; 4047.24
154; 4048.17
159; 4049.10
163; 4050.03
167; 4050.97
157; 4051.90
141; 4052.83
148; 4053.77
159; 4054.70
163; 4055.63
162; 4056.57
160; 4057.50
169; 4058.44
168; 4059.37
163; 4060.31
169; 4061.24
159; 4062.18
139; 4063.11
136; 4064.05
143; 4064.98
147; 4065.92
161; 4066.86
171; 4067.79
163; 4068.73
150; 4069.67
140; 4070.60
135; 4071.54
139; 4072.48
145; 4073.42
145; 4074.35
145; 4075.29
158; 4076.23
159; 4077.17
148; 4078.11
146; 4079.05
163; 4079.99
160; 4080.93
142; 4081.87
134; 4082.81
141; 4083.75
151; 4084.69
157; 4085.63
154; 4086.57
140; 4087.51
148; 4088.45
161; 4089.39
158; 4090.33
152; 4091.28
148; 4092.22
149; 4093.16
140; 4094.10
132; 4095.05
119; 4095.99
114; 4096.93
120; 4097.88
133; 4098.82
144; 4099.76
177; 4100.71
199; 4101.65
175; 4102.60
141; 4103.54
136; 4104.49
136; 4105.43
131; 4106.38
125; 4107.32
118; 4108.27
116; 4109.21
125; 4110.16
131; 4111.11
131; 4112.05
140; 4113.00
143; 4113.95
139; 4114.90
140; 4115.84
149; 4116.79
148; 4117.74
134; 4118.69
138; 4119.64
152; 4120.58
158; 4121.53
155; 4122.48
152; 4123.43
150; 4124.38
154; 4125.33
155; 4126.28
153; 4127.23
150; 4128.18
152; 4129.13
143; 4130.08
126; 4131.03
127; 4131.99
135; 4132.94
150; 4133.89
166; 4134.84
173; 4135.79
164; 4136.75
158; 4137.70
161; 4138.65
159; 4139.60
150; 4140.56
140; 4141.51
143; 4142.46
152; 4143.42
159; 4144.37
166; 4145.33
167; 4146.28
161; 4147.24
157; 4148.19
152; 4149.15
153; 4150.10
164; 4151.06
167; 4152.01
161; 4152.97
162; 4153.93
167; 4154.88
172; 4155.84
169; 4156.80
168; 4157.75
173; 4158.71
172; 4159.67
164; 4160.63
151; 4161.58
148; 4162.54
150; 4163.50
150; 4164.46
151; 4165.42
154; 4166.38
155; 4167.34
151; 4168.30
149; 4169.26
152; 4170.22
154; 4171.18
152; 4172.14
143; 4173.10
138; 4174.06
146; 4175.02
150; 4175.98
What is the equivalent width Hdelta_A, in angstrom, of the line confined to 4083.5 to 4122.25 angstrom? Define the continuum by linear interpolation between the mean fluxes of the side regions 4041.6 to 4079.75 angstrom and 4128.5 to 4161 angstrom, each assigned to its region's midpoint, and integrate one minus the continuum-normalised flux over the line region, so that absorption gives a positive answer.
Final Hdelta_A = 3.3 angstrom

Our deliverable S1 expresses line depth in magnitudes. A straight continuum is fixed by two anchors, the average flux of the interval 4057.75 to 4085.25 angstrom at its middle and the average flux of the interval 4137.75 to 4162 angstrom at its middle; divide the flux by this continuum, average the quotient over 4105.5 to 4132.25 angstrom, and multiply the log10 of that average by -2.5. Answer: 0.12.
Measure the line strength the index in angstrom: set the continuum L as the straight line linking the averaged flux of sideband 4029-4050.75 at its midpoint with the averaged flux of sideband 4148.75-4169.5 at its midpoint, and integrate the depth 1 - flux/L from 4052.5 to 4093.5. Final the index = 1.9 angstrom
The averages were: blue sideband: 160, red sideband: 159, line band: 152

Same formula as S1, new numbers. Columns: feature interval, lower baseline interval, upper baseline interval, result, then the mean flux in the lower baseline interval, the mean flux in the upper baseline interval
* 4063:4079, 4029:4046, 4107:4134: 0.03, 160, 141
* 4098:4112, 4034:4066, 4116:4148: 0.09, 158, 151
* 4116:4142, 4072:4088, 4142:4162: 0.05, 149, 162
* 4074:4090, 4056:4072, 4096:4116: -0.02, 155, 138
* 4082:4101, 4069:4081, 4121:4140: 0.05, 149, 152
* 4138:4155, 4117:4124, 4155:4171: -0.02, 148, 158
